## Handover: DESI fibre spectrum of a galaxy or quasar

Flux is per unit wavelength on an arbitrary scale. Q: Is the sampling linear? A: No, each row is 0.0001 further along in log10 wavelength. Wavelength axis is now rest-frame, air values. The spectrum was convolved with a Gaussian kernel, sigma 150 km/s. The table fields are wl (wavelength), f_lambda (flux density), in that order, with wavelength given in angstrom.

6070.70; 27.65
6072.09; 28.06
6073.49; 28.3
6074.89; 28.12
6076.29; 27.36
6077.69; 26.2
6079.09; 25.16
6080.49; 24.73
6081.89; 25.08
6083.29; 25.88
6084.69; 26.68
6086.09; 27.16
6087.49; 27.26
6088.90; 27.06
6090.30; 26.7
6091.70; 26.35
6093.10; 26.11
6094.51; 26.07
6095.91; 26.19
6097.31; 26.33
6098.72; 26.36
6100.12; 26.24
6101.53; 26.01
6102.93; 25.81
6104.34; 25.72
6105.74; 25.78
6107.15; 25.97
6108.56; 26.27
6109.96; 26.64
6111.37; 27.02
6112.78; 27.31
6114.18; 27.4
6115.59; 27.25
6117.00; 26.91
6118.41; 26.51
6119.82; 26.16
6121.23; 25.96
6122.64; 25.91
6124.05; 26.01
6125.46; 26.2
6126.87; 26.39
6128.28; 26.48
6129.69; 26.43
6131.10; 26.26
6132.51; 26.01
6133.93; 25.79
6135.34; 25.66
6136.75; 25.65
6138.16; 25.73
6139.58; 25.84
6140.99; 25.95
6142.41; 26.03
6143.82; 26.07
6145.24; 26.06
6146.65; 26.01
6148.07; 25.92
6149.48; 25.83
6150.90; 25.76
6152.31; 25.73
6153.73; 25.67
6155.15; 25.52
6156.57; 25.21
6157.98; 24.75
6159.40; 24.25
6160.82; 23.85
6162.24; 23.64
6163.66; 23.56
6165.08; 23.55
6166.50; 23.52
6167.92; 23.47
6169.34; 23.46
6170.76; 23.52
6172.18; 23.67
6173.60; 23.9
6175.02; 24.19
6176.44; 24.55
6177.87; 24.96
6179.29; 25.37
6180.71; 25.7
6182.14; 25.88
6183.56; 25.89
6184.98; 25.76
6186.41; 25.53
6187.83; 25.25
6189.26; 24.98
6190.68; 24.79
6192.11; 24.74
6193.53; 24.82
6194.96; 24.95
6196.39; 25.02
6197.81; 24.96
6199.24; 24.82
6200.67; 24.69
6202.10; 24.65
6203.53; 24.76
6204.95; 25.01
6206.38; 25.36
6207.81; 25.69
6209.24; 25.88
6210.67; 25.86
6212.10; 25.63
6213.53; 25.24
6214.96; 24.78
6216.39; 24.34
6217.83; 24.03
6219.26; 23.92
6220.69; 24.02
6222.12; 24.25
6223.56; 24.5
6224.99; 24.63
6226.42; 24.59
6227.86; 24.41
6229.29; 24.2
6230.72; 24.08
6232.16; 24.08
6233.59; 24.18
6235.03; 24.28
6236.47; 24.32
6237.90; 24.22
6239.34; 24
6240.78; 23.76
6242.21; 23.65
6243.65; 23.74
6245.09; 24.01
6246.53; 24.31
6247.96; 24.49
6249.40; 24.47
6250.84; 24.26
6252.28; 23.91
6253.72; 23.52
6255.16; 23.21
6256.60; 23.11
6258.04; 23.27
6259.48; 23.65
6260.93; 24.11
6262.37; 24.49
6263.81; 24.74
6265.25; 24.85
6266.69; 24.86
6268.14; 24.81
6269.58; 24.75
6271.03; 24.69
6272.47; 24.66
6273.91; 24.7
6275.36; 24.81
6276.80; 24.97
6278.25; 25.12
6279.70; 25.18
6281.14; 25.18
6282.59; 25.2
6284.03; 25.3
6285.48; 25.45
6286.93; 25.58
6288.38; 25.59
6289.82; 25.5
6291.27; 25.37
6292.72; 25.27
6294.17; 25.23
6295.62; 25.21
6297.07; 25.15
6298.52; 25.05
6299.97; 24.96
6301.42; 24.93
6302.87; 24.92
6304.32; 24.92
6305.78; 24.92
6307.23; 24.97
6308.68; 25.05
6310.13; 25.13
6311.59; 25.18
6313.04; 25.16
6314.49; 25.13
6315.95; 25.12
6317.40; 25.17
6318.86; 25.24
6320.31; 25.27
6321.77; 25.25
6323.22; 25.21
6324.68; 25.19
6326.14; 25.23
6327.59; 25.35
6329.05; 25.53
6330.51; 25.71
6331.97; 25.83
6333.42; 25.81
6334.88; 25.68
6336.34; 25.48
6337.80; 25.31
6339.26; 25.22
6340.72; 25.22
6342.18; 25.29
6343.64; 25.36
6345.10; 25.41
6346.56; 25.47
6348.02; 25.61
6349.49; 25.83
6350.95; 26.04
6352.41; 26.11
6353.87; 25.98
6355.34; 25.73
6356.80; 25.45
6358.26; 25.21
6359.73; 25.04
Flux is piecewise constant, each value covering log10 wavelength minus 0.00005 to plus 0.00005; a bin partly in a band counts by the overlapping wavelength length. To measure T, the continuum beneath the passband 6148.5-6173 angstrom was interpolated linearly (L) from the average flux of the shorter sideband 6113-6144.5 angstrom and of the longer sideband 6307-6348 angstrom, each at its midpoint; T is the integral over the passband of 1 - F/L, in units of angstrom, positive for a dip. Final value 1.6 angstrom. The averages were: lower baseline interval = 26.2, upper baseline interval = 25.3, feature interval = 24.4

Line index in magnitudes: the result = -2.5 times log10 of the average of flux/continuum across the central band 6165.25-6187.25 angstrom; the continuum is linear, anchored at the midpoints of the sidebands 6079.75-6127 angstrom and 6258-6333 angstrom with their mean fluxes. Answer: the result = 0.053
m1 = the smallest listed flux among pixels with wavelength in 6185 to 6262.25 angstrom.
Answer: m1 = 23.11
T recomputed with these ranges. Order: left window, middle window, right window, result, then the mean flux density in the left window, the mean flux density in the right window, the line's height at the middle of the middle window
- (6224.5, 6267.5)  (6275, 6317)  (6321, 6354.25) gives -0.5 angstrom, 24.1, 25.5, 24.9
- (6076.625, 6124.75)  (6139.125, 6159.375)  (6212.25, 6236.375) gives -0.1 angstrom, 26.3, 24.4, 25.5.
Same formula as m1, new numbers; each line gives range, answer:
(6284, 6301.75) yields 24.93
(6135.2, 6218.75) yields 23.46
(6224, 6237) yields 24.08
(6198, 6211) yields 24.65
